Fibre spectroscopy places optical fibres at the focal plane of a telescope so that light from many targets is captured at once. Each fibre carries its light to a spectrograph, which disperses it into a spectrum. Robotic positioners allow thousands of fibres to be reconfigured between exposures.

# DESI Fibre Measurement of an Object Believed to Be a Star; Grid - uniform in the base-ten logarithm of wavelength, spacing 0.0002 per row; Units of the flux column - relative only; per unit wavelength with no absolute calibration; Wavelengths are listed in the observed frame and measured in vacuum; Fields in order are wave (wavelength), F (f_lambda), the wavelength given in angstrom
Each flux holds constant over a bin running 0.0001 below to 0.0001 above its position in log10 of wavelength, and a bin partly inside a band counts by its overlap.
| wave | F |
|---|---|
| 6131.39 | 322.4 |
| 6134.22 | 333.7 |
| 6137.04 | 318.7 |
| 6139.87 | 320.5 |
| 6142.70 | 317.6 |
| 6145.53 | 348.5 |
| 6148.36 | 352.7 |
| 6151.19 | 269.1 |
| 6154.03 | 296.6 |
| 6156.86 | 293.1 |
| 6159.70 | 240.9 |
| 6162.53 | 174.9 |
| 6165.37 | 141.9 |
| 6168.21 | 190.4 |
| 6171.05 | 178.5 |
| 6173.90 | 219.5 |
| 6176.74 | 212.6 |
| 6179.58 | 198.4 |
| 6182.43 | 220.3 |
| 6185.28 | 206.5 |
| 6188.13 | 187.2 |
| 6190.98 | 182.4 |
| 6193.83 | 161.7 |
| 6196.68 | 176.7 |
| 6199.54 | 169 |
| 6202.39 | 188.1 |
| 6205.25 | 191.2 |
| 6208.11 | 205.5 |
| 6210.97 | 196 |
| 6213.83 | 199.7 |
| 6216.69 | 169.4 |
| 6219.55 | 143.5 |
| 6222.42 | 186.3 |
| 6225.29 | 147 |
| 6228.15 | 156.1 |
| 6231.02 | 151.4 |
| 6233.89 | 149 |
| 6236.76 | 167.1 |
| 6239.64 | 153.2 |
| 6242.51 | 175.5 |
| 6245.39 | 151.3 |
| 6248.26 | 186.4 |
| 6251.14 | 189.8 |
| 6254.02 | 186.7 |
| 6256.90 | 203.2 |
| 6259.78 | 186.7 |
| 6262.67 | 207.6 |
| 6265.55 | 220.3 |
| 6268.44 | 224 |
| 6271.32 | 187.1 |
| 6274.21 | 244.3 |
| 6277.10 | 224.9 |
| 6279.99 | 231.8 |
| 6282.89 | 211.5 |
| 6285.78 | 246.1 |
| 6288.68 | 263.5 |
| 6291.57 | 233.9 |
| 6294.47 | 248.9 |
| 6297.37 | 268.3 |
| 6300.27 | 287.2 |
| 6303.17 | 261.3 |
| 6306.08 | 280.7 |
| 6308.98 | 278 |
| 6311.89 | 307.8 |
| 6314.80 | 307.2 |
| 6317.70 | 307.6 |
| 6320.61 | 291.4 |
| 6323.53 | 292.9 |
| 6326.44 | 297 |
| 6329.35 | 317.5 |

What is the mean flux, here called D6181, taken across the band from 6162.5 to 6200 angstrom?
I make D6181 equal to 188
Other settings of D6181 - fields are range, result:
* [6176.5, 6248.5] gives 177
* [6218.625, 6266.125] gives 174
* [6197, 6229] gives 178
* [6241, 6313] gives 228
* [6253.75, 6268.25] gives 204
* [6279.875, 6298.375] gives 244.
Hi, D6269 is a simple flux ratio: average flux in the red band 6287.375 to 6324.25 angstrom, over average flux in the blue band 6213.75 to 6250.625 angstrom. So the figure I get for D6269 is 1.7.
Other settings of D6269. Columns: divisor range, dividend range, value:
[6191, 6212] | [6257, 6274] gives 1.13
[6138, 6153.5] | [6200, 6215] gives 0.61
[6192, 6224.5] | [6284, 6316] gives 1.50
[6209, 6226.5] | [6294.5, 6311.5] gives 1.57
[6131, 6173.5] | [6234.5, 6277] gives 0.71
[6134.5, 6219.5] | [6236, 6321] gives 1.03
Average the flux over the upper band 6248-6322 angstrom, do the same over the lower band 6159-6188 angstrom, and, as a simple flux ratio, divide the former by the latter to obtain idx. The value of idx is 1.2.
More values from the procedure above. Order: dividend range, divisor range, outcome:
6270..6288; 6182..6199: 1.21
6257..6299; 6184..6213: 1.22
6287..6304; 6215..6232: 1.63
